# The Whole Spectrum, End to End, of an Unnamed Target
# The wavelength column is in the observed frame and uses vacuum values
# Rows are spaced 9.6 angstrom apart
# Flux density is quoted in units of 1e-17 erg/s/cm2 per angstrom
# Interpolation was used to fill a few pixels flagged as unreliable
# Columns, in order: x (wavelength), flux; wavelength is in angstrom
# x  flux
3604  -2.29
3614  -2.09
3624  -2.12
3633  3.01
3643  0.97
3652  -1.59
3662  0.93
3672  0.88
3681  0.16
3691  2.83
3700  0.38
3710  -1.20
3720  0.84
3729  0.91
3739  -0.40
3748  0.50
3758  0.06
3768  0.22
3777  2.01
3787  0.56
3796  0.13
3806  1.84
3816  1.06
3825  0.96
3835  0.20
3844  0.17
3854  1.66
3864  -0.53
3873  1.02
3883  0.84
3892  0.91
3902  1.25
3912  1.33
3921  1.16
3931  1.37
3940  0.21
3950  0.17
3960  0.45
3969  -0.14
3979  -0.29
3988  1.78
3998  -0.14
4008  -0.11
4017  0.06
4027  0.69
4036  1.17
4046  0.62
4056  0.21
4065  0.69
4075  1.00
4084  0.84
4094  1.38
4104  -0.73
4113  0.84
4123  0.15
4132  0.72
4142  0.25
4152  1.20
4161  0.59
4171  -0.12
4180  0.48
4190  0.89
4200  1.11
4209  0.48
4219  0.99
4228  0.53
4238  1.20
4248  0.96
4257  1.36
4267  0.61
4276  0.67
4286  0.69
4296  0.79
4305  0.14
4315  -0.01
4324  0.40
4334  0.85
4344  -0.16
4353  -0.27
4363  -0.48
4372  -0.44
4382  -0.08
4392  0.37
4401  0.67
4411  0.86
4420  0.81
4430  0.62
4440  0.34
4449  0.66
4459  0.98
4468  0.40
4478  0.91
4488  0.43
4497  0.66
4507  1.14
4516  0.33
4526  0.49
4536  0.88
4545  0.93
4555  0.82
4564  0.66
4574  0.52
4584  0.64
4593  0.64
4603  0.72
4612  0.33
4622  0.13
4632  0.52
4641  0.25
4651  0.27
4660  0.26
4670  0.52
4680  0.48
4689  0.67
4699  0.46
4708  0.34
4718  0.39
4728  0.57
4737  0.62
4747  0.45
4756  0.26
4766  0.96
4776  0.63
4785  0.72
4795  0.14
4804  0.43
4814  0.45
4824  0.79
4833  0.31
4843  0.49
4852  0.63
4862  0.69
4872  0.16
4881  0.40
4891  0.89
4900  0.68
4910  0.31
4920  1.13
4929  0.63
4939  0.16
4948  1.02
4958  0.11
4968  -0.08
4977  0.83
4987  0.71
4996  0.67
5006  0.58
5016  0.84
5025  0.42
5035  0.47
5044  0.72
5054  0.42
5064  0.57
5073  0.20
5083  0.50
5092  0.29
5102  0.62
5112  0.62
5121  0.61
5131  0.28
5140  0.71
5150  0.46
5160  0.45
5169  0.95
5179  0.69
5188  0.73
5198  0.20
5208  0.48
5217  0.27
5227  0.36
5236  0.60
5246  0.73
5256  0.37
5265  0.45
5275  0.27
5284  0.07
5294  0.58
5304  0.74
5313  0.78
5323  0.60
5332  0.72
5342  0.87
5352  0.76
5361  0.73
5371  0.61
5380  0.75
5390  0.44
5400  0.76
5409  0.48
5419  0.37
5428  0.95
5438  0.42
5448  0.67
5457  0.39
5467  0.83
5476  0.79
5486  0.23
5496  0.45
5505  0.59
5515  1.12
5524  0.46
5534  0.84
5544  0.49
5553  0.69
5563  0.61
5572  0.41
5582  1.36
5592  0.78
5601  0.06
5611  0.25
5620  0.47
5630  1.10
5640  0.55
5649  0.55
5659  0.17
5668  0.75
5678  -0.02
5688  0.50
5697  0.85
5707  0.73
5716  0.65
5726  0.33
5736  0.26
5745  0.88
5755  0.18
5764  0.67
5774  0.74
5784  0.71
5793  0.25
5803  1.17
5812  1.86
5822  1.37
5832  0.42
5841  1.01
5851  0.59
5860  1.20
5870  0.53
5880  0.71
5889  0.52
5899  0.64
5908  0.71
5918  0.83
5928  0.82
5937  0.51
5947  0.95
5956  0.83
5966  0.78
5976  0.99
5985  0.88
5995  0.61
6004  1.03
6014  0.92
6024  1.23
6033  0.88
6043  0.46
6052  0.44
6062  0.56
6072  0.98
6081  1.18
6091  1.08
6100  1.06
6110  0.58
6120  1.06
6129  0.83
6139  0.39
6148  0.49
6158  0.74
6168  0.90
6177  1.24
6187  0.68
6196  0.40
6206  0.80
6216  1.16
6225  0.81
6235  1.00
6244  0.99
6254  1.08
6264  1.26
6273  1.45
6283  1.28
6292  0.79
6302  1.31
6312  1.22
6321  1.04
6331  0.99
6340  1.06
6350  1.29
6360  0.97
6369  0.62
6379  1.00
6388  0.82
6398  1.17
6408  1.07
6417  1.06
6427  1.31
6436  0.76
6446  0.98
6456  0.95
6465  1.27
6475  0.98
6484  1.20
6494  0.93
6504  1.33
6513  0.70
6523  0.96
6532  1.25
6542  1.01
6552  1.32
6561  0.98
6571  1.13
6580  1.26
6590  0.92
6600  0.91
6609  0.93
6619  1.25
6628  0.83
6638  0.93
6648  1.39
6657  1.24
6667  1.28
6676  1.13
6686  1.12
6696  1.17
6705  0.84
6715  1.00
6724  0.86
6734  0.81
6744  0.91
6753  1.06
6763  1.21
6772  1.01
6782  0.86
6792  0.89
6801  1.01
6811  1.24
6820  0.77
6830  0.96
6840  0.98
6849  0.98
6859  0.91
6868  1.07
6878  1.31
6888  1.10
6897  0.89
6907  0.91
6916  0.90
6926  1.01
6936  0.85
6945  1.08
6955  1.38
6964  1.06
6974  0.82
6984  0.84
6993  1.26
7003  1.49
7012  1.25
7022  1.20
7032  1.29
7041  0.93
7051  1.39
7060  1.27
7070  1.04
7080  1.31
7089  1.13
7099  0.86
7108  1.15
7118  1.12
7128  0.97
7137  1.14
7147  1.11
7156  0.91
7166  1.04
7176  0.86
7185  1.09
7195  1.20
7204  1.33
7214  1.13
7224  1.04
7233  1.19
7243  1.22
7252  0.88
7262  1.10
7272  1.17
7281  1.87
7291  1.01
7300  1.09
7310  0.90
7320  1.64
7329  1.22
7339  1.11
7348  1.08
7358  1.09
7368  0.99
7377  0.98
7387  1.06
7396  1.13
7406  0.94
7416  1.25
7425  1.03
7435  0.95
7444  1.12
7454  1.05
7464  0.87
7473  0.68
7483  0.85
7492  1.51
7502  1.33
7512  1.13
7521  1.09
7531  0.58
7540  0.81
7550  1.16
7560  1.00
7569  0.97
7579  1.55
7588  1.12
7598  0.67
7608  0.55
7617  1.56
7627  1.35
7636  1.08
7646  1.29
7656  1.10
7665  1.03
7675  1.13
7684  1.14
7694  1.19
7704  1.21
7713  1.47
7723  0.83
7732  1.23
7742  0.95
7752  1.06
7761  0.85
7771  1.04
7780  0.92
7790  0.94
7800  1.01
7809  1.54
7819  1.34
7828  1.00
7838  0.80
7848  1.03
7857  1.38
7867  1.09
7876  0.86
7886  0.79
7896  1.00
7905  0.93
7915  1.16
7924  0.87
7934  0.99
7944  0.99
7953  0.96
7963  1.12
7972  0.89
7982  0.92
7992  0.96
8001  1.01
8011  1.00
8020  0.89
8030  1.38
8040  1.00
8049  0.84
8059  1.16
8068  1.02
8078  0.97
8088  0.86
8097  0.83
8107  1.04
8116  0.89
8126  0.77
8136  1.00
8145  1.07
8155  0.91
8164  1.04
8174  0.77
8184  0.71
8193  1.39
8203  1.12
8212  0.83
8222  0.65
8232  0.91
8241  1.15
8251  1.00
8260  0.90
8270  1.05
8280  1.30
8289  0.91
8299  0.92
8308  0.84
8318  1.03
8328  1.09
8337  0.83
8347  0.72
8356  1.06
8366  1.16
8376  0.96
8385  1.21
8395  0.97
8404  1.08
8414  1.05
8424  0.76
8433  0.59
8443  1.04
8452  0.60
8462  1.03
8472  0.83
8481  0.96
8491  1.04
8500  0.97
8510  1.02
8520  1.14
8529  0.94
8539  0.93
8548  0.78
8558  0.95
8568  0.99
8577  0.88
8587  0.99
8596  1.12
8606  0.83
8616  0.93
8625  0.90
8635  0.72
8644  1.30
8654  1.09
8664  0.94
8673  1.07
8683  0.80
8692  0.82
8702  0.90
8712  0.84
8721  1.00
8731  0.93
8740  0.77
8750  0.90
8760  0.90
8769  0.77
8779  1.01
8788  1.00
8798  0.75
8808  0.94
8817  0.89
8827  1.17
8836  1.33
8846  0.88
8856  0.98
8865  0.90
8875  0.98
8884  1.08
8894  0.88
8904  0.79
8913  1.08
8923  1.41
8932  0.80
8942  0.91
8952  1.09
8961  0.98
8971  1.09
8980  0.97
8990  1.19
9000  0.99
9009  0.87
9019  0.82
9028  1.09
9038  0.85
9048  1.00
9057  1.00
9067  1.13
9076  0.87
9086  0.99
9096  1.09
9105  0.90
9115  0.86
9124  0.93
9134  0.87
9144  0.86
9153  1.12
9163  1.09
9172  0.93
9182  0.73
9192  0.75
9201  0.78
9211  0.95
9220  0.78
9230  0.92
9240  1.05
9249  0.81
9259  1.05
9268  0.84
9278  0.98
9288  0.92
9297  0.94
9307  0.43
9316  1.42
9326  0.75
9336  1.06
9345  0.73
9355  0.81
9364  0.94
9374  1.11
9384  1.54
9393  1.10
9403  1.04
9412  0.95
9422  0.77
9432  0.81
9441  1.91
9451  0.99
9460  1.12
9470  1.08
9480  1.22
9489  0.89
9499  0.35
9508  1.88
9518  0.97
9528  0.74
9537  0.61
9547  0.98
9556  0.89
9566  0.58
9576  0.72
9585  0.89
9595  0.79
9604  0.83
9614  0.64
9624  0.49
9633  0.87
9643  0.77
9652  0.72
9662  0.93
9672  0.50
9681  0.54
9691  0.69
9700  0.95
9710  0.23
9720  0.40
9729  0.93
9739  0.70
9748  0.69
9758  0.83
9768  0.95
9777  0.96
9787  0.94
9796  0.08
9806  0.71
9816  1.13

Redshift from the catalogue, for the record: 0.560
